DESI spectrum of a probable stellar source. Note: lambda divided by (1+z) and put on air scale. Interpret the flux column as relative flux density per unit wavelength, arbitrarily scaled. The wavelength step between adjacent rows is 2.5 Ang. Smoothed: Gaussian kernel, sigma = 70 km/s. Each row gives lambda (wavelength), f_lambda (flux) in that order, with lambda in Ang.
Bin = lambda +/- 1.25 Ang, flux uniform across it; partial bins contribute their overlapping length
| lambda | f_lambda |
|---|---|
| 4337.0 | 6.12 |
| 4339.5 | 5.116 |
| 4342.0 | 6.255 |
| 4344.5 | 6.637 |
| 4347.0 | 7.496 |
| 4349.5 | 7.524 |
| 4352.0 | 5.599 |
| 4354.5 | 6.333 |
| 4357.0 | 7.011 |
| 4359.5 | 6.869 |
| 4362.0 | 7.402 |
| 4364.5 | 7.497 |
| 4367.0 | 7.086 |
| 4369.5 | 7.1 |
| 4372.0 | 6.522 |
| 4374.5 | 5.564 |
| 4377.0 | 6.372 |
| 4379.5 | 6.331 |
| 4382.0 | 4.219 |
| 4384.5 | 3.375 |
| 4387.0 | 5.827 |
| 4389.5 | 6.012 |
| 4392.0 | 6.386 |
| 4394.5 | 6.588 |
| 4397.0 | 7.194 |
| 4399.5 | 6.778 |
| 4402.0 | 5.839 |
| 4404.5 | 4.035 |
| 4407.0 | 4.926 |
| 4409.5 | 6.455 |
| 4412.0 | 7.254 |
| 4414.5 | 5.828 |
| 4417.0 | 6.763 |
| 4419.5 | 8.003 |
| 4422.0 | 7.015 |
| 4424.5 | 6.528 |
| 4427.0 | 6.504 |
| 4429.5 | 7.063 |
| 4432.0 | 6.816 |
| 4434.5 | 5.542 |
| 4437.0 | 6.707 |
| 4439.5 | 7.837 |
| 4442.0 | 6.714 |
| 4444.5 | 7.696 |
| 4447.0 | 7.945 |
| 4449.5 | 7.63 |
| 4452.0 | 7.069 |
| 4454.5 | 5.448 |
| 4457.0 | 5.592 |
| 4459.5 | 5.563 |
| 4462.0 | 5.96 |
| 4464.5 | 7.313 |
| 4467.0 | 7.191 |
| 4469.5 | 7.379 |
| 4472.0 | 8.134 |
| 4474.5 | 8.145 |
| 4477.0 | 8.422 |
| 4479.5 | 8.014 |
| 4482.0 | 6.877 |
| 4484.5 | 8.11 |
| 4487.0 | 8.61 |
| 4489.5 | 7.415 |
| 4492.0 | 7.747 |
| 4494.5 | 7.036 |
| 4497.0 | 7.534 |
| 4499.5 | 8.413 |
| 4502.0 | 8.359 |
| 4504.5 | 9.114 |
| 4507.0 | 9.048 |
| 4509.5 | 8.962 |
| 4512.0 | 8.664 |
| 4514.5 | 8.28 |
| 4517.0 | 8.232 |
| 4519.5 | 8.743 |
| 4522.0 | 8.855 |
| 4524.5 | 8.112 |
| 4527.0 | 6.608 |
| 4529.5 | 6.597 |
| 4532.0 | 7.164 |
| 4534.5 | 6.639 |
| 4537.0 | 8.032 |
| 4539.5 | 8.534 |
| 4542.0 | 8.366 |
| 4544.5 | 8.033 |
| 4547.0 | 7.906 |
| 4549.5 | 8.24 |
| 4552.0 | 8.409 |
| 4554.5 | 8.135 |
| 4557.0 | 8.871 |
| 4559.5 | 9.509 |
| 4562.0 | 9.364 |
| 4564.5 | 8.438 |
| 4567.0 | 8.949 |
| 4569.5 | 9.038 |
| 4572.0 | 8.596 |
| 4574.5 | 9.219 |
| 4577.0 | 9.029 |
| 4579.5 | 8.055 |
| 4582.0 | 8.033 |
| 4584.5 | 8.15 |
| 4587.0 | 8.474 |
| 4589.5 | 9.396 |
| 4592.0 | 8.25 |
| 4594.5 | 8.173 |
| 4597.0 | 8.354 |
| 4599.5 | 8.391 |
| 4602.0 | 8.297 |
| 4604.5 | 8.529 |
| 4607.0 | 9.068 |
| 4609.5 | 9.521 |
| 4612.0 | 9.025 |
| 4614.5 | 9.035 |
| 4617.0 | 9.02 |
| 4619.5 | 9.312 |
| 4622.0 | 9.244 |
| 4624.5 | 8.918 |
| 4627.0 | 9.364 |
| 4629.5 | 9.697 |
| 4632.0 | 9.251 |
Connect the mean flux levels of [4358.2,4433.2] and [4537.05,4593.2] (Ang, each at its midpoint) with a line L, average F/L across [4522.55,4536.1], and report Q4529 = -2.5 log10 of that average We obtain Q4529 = 0.14 mag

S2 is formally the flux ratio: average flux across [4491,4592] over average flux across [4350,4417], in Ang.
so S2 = 1.3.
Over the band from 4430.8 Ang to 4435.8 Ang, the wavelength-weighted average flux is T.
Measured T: 6.18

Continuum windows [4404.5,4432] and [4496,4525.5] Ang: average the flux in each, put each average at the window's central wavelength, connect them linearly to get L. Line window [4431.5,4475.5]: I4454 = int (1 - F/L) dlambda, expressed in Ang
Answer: 2.21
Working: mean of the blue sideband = 6.52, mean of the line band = 6.92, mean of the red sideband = 8.54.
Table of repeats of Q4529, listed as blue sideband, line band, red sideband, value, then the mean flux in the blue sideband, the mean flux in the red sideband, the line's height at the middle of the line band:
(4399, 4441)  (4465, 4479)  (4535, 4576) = -0.08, 6.46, 8.57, 7.27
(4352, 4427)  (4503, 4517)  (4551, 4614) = -0.13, 6.31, 8.7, 7.8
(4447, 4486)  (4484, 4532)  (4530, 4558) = -0.07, 7.16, 7.98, 7.6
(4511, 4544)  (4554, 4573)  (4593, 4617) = -0.08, 7.91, 8.72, 8.29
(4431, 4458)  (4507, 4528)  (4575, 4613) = -0.09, 6.83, 8.59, 7.69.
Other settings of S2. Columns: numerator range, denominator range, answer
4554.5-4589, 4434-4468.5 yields 1.29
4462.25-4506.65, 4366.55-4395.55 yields 1.33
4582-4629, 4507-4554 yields 1.09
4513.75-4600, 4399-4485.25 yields 1.22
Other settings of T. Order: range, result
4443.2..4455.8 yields 7.15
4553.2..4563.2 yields 8.96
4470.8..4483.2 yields 7.92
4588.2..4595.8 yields 8.6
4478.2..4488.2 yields 7.9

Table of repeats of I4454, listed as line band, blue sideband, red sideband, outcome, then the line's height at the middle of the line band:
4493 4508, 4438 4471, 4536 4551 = -1.32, 7.56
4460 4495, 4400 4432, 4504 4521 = 1.33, 7.86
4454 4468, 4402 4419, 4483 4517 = 2.05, 7.25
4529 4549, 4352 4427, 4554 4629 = 1.08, 8.16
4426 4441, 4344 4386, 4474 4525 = 1.19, 7.33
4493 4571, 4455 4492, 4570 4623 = -2.75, 7.98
